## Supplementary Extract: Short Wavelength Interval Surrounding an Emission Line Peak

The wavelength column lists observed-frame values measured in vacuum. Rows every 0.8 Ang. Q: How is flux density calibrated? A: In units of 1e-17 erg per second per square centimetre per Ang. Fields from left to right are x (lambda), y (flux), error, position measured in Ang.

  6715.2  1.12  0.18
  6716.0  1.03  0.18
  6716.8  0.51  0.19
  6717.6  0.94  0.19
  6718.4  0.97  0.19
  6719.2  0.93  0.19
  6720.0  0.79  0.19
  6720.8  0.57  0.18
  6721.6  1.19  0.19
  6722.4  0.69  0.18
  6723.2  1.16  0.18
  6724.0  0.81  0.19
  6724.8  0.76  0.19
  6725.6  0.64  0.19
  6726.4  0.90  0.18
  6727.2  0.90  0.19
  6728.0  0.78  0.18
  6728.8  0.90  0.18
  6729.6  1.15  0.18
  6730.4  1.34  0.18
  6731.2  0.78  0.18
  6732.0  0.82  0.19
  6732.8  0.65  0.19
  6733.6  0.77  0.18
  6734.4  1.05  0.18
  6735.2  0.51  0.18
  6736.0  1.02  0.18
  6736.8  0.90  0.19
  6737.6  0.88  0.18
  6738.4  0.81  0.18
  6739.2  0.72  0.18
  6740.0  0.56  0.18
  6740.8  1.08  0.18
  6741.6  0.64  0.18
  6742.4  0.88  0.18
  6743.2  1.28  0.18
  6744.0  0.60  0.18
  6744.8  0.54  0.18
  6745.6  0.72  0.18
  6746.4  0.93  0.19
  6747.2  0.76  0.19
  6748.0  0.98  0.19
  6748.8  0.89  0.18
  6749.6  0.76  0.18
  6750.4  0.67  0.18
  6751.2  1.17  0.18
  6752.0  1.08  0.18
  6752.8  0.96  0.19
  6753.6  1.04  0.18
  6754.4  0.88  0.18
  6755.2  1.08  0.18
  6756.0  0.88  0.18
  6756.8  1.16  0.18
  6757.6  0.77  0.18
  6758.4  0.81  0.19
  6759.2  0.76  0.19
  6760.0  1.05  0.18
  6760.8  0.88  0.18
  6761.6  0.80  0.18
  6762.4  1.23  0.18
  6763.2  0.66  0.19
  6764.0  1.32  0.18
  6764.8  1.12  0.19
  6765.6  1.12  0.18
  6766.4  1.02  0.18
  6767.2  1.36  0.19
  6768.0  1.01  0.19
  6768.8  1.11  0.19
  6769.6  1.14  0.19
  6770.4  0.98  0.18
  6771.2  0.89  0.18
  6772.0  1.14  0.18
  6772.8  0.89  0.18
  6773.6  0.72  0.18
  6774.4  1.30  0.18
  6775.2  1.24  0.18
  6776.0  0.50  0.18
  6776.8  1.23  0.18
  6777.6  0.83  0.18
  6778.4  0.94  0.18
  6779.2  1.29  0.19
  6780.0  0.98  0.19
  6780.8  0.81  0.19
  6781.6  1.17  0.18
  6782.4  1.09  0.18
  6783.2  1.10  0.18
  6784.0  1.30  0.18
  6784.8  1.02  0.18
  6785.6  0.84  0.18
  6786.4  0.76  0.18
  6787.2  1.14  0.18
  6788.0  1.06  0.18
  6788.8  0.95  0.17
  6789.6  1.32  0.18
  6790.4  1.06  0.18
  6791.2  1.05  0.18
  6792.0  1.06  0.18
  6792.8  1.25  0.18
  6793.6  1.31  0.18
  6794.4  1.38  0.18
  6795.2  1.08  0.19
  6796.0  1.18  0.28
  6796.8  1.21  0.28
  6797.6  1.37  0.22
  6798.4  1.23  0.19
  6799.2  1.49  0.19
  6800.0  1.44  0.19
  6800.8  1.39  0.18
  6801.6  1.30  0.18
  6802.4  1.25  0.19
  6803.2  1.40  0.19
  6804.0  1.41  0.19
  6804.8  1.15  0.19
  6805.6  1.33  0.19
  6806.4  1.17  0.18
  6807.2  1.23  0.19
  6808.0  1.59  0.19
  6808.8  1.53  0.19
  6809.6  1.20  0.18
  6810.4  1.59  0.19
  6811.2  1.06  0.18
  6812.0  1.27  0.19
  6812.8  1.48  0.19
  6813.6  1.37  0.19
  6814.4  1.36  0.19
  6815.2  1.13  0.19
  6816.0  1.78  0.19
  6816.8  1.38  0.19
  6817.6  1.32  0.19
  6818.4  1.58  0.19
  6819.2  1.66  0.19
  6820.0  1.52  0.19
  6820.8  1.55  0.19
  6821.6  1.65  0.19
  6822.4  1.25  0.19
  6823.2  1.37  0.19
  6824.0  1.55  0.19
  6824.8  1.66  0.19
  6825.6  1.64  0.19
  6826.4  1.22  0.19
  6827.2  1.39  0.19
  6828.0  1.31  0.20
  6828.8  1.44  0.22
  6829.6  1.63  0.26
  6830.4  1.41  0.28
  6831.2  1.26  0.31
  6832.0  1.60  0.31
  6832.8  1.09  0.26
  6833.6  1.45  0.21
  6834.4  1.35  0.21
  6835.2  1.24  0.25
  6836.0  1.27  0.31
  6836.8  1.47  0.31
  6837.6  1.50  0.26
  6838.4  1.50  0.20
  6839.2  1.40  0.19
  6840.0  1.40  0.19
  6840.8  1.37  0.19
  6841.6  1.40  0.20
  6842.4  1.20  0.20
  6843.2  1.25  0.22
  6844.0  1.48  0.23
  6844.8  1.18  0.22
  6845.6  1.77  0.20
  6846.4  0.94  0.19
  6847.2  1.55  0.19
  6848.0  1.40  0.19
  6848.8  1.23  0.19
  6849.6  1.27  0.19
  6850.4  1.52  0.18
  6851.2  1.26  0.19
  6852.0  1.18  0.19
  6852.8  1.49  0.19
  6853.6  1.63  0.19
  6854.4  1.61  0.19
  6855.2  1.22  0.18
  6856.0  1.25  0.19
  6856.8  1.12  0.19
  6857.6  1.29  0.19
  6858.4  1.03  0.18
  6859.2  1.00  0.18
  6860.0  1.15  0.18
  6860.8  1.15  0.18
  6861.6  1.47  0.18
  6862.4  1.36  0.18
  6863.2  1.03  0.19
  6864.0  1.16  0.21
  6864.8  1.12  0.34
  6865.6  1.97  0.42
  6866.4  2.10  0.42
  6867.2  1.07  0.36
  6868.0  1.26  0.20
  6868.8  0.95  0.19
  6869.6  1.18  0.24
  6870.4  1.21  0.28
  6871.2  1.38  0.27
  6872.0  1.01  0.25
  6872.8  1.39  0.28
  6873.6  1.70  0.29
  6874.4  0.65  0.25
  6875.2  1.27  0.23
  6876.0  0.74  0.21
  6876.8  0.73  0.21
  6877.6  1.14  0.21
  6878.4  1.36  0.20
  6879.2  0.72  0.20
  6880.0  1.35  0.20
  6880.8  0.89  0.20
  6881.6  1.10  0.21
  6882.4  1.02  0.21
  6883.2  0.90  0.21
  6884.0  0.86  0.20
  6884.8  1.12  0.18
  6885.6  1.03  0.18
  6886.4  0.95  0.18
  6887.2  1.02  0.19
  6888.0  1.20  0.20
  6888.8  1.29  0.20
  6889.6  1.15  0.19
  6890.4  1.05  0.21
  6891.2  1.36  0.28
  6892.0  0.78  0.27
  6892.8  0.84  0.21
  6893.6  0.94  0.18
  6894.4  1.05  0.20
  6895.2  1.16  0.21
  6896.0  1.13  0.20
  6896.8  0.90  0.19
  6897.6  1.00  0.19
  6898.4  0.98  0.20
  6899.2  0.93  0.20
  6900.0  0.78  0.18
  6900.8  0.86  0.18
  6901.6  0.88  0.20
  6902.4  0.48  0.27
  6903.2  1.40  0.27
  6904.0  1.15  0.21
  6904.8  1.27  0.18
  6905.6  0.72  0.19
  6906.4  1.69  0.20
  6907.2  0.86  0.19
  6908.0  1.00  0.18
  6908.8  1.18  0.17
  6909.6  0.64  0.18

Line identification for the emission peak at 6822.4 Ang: Mg II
